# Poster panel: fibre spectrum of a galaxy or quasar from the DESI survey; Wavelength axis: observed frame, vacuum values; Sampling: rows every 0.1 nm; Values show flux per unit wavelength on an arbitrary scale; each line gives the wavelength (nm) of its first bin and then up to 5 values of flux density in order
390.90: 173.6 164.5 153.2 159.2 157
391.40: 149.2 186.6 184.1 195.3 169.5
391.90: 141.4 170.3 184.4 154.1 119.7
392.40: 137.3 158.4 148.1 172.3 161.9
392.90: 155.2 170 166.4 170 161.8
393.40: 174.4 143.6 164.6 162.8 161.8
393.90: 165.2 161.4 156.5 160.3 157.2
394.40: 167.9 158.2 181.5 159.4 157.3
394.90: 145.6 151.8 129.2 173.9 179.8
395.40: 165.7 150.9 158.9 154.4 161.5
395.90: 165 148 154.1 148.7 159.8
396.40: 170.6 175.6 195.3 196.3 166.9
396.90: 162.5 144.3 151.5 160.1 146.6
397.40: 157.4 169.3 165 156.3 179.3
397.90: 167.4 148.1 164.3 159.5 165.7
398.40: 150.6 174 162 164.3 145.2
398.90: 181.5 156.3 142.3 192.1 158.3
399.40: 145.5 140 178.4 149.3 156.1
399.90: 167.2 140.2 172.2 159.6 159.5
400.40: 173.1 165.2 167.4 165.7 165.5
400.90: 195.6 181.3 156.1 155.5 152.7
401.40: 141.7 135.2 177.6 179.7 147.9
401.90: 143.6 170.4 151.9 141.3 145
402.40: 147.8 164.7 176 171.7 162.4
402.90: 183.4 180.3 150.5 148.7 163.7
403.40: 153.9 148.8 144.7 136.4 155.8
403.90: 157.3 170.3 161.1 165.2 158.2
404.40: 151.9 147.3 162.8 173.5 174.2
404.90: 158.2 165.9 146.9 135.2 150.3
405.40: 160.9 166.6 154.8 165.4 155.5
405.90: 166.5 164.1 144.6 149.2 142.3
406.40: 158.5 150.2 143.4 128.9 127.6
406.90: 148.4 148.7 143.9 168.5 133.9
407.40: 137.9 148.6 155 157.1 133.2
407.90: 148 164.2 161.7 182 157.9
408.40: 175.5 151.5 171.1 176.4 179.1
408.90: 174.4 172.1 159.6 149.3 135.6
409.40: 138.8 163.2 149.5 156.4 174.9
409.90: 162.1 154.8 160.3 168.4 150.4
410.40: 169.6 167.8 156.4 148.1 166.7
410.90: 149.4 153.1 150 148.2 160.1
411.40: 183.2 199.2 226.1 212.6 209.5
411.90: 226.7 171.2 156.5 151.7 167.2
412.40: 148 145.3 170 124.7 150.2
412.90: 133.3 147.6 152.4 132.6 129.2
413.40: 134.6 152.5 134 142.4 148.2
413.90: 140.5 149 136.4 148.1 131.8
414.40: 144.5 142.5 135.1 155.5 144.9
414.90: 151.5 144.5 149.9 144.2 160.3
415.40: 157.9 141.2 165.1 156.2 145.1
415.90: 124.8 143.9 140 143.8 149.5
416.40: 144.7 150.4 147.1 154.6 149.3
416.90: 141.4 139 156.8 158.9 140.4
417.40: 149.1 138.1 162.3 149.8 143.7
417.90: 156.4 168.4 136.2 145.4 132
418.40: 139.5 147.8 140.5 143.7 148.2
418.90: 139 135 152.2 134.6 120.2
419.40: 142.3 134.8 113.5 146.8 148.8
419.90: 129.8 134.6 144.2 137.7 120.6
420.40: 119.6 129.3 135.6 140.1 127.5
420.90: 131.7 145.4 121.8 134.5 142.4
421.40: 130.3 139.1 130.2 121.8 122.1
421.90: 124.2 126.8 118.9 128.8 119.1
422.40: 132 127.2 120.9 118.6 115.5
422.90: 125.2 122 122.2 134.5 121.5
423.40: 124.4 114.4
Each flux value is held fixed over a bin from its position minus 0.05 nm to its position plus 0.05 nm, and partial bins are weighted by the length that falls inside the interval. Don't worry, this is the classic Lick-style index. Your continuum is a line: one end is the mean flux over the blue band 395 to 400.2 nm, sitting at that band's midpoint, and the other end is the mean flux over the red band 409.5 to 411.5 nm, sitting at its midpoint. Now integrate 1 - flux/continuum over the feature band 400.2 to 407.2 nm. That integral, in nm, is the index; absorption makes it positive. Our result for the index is 0.15 nm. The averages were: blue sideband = 161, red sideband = 161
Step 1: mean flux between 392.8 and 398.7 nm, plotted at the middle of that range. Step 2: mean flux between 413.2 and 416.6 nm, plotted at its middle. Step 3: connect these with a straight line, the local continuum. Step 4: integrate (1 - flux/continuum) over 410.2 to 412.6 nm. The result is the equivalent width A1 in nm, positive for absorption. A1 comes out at -0.36 nm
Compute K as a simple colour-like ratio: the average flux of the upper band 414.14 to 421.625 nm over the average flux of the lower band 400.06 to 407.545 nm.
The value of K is 0.9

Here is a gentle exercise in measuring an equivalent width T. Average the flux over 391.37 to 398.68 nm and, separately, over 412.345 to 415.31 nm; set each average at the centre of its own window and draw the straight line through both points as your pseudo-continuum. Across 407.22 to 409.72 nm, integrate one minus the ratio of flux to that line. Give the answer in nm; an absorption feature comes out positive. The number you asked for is -0.14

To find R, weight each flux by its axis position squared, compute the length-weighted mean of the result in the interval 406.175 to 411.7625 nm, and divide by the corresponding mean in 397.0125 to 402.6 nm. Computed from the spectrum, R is 1.04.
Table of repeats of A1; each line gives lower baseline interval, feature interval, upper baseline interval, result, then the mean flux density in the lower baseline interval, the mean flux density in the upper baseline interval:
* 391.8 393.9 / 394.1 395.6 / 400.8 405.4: -0.01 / 159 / 159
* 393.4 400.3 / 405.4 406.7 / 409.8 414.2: 0.05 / 161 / 159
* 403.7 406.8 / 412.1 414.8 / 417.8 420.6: 0.02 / 155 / 139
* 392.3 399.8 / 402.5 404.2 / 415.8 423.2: -0.08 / 161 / 137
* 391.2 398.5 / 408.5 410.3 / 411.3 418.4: -0.07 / 162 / 152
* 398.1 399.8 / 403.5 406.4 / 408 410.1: 0.09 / 160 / 162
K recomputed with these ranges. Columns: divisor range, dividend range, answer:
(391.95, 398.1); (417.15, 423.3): 0.84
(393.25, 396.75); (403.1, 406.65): 0.96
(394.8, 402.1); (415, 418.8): 0.91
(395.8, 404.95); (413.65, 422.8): 0.87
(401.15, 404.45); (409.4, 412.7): 1.06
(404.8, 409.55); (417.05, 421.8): 0.90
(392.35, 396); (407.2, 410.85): 0.99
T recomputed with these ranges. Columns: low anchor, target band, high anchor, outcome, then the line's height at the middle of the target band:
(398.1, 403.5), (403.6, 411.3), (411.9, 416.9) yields -0.094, 154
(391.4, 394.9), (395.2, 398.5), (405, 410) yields -0.047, 161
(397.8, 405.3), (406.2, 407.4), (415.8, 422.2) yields 0.069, 154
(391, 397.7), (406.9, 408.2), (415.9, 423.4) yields -0.023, 149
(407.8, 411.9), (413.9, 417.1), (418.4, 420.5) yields 0.053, 149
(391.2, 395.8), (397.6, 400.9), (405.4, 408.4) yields -0.099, 157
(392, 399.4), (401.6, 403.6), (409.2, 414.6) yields -0.004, 159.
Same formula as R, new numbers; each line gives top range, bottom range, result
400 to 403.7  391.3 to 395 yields 1.04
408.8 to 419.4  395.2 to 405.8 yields 1.01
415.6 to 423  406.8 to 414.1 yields 0.91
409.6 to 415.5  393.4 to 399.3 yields 1.05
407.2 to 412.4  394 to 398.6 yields 1.09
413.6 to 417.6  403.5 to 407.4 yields 1.00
